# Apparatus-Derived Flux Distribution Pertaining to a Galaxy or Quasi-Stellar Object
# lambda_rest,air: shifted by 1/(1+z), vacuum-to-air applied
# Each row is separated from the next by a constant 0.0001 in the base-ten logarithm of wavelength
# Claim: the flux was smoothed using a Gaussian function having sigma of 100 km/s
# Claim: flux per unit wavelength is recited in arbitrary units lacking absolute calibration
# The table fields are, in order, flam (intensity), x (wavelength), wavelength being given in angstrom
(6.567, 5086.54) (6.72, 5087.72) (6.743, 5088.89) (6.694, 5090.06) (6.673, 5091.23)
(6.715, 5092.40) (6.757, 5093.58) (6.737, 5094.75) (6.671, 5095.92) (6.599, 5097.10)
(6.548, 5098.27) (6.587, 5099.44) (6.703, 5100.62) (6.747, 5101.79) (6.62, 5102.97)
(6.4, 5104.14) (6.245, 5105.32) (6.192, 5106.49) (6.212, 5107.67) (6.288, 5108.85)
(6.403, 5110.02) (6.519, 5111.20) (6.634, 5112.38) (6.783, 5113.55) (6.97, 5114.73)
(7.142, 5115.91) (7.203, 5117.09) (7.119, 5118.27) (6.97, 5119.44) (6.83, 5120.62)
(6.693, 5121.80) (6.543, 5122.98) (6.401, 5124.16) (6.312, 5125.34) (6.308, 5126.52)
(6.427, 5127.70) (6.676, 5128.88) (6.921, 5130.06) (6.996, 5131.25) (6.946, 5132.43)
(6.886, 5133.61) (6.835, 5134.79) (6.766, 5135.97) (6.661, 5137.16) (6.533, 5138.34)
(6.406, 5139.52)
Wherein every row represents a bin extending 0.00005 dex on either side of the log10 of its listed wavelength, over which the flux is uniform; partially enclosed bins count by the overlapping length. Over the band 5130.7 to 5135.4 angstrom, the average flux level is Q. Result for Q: 6.93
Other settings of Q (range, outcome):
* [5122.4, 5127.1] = 6.39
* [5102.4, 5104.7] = 6.53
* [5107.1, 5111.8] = 6.35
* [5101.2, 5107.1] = 6.44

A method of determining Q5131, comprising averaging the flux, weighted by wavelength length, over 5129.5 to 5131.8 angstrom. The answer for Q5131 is 6.93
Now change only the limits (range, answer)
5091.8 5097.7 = 6.69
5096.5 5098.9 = 6.58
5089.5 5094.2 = 6.71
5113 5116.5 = 6.96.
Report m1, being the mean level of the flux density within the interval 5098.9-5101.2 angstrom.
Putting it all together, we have 6.63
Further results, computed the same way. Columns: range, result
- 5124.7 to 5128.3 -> 6.35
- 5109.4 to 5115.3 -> 6.66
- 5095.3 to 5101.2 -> 6.62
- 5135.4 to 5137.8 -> 6.7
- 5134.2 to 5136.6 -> 6.79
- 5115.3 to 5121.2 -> 7.06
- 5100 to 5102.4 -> 6.71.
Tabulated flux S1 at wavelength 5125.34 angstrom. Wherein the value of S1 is 6.312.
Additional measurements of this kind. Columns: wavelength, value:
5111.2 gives 6.519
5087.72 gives 6.72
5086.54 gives 6.567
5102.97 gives 6.62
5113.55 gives 6.783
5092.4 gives 6.715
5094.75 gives 6.737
